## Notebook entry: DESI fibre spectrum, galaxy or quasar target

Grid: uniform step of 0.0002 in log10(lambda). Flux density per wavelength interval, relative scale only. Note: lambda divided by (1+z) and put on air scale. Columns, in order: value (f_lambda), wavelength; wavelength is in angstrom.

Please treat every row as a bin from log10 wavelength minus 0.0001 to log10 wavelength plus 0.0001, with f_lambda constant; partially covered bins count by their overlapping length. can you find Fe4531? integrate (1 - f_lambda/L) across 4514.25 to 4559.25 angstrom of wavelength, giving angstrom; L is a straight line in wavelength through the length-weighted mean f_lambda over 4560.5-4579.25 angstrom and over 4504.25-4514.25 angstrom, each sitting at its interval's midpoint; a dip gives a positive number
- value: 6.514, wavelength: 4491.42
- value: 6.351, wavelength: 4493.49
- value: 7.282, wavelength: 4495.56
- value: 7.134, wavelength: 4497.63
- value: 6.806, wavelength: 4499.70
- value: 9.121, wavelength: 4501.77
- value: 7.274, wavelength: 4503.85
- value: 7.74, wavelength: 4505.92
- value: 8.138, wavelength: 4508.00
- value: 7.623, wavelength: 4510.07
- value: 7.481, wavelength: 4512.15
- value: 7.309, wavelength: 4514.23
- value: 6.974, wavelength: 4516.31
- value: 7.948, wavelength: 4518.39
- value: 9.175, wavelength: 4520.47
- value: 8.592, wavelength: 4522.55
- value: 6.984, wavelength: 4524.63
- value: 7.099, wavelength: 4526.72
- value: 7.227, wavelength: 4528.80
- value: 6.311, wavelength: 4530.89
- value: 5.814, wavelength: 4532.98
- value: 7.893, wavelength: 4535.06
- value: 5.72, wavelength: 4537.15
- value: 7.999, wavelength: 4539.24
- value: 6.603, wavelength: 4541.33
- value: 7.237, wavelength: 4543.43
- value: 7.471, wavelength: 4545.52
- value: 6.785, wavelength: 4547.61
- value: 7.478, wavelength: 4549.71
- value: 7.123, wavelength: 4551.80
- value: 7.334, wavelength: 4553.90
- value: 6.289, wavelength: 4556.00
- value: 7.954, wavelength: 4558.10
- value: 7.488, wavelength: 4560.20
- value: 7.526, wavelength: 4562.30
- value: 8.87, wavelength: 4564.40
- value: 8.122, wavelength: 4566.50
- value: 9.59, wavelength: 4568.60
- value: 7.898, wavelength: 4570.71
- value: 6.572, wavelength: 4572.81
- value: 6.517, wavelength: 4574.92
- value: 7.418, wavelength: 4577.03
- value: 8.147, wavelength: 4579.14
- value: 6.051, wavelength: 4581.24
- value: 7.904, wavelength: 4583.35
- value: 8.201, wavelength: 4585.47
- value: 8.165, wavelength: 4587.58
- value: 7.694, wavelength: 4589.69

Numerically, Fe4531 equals 2.9 angstrom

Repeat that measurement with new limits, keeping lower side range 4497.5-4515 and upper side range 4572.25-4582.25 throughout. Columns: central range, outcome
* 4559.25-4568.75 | -1.5 angstrom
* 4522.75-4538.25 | 1.2 angstrom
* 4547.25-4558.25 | 0.1 angstrom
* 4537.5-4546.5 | 0.1 angstrom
